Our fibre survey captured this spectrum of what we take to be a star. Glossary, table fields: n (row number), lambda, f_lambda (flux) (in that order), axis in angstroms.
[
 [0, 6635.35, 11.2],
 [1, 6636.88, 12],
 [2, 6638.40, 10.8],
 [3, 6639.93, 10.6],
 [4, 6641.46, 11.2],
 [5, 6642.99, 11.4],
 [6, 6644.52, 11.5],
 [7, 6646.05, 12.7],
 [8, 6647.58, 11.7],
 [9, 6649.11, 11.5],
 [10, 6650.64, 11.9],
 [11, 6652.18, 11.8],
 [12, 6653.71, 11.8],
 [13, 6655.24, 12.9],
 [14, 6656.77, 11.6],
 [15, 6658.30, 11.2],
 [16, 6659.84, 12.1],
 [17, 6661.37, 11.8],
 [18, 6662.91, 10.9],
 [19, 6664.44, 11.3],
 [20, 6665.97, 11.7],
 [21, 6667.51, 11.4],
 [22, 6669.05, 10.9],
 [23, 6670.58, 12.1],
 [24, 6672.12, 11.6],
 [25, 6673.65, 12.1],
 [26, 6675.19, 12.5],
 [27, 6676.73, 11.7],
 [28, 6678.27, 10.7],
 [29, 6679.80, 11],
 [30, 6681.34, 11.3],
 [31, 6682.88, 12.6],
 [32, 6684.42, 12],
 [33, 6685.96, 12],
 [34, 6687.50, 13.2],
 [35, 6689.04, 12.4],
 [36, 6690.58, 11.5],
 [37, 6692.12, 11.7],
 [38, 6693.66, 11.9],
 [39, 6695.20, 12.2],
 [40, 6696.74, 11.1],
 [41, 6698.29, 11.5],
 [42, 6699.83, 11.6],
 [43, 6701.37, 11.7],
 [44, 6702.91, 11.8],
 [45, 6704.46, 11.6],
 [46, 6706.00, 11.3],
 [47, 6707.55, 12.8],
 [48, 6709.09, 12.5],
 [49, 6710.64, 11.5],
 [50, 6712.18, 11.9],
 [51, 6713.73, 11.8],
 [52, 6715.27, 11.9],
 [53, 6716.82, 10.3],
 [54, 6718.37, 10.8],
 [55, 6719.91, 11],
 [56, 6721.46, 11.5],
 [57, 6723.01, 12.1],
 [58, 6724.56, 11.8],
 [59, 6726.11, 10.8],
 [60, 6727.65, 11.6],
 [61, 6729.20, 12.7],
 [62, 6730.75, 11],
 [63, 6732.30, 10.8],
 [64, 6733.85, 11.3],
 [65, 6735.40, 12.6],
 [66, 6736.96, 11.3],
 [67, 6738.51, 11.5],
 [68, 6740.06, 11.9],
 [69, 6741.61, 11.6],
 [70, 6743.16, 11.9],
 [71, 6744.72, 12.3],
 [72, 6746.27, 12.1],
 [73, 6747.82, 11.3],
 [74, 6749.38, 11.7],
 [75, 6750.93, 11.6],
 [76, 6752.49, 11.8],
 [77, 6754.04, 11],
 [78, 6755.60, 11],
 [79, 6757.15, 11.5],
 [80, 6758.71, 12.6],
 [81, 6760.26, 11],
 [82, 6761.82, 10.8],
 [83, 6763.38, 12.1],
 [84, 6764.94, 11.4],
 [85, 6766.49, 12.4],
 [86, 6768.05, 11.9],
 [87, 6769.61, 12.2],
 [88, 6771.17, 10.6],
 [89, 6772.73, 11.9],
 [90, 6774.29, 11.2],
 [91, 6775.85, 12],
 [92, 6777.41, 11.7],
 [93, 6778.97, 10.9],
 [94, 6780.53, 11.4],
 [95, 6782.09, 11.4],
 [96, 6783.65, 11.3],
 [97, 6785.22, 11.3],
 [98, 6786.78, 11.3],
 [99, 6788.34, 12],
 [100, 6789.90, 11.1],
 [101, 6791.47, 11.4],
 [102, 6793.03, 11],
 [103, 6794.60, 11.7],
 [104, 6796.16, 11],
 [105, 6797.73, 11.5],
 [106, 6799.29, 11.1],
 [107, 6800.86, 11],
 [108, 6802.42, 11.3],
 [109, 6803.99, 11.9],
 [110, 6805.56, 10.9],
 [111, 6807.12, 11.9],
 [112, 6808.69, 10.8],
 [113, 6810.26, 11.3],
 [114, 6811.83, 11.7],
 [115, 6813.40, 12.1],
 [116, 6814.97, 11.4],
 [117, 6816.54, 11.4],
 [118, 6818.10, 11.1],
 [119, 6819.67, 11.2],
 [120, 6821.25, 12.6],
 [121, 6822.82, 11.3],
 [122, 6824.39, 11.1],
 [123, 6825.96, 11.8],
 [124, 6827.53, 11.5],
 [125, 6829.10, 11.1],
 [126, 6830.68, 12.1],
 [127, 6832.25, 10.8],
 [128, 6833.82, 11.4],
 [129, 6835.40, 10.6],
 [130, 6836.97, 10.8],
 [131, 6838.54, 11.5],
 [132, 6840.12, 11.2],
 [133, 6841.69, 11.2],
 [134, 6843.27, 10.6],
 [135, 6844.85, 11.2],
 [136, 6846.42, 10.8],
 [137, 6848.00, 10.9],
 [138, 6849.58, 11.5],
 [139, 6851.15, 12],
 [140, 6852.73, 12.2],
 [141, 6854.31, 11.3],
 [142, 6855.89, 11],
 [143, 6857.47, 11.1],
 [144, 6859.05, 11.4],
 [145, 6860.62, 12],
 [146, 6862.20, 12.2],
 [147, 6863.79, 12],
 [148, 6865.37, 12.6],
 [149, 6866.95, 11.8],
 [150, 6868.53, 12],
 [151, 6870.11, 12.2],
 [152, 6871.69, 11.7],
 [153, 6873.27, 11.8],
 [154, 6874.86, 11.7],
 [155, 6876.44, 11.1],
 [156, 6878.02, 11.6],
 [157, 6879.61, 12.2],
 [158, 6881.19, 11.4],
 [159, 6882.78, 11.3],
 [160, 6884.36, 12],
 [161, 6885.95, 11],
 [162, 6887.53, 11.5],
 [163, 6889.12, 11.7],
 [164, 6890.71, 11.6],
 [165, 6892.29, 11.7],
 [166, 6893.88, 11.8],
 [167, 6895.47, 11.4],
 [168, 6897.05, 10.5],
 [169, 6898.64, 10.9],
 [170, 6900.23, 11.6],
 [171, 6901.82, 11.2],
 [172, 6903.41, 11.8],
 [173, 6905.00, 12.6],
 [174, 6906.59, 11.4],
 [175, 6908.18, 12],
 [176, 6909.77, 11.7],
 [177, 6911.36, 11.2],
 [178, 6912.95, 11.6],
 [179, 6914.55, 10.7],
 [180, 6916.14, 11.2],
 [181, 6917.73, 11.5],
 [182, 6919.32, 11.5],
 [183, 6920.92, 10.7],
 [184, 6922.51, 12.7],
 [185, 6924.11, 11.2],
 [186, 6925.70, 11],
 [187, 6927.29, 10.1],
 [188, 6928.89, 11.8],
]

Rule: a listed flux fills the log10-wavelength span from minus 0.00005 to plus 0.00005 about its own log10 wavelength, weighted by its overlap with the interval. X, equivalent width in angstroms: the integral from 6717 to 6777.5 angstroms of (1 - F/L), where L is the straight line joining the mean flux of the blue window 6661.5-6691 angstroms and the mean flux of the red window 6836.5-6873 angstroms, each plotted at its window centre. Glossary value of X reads 0.4 angstroms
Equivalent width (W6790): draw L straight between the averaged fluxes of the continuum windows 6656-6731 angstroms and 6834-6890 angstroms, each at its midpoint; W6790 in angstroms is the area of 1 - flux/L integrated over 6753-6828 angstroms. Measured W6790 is 0.8 angstroms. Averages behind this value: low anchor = 11.7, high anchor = 11.5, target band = 11.5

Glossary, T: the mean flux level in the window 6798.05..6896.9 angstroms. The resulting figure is 11.5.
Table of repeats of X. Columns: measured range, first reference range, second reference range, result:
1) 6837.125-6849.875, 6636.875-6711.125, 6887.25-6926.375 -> 0.5 angstroms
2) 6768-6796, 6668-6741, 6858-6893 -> 0.7 angstroms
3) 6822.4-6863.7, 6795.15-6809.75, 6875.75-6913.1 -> 0.2 angstroms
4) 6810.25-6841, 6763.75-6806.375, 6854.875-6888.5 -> 0.4 angstroms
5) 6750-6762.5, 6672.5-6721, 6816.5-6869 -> 0.2 angstroms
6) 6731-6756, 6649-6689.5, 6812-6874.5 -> 0.1 angstroms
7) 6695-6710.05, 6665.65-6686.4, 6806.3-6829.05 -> -0.2 angstroms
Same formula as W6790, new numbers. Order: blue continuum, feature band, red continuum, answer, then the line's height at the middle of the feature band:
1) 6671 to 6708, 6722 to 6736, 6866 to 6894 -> 0.2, 11.8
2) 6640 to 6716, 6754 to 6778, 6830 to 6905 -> 0.1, 11.6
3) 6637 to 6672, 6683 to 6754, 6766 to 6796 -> -1.1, 11.5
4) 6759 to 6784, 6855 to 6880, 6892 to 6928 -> -0.7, 11.4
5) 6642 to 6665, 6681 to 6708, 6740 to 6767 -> -0.4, 11.7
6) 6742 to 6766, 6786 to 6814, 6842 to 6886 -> 0.5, 11.6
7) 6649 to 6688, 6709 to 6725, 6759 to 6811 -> 0.1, 11.6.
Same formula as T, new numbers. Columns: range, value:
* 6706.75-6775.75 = 11.6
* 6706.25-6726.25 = 11.6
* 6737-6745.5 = 11.8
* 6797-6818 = 11.4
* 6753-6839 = 11.4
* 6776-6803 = 11.3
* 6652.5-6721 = 11.7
